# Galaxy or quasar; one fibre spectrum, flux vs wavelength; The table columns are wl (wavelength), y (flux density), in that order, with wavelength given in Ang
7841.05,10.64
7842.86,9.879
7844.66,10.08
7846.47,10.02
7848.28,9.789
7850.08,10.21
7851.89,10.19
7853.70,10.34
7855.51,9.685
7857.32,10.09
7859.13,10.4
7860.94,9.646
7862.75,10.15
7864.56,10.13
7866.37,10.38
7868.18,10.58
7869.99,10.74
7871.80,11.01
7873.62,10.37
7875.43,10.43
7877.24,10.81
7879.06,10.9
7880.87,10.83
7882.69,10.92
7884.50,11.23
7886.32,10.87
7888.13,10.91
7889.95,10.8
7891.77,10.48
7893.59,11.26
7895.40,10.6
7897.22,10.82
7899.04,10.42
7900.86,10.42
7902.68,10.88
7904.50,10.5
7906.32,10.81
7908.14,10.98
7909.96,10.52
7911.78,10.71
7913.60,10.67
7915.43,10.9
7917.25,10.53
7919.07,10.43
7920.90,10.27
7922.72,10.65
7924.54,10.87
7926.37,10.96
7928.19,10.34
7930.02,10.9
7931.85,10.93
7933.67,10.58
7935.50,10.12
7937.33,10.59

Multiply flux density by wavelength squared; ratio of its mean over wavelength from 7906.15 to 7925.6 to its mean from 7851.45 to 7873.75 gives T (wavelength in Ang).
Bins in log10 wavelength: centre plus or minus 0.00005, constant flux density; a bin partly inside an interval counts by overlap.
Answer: 1.1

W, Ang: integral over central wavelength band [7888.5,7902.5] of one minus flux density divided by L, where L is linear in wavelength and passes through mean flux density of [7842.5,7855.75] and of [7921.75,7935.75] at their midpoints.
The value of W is -0.4 Ang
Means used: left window 10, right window 10.7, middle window 10.7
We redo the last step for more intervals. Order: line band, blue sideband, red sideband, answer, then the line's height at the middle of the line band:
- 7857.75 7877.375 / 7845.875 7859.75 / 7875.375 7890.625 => 0.14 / 10.5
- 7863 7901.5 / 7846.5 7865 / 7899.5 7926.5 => -1.36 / 10.3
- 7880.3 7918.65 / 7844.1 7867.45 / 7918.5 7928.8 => -1.26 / 10.4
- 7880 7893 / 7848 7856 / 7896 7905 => -0.52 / 10.5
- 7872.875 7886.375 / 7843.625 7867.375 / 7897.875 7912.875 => -0.56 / 10.4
